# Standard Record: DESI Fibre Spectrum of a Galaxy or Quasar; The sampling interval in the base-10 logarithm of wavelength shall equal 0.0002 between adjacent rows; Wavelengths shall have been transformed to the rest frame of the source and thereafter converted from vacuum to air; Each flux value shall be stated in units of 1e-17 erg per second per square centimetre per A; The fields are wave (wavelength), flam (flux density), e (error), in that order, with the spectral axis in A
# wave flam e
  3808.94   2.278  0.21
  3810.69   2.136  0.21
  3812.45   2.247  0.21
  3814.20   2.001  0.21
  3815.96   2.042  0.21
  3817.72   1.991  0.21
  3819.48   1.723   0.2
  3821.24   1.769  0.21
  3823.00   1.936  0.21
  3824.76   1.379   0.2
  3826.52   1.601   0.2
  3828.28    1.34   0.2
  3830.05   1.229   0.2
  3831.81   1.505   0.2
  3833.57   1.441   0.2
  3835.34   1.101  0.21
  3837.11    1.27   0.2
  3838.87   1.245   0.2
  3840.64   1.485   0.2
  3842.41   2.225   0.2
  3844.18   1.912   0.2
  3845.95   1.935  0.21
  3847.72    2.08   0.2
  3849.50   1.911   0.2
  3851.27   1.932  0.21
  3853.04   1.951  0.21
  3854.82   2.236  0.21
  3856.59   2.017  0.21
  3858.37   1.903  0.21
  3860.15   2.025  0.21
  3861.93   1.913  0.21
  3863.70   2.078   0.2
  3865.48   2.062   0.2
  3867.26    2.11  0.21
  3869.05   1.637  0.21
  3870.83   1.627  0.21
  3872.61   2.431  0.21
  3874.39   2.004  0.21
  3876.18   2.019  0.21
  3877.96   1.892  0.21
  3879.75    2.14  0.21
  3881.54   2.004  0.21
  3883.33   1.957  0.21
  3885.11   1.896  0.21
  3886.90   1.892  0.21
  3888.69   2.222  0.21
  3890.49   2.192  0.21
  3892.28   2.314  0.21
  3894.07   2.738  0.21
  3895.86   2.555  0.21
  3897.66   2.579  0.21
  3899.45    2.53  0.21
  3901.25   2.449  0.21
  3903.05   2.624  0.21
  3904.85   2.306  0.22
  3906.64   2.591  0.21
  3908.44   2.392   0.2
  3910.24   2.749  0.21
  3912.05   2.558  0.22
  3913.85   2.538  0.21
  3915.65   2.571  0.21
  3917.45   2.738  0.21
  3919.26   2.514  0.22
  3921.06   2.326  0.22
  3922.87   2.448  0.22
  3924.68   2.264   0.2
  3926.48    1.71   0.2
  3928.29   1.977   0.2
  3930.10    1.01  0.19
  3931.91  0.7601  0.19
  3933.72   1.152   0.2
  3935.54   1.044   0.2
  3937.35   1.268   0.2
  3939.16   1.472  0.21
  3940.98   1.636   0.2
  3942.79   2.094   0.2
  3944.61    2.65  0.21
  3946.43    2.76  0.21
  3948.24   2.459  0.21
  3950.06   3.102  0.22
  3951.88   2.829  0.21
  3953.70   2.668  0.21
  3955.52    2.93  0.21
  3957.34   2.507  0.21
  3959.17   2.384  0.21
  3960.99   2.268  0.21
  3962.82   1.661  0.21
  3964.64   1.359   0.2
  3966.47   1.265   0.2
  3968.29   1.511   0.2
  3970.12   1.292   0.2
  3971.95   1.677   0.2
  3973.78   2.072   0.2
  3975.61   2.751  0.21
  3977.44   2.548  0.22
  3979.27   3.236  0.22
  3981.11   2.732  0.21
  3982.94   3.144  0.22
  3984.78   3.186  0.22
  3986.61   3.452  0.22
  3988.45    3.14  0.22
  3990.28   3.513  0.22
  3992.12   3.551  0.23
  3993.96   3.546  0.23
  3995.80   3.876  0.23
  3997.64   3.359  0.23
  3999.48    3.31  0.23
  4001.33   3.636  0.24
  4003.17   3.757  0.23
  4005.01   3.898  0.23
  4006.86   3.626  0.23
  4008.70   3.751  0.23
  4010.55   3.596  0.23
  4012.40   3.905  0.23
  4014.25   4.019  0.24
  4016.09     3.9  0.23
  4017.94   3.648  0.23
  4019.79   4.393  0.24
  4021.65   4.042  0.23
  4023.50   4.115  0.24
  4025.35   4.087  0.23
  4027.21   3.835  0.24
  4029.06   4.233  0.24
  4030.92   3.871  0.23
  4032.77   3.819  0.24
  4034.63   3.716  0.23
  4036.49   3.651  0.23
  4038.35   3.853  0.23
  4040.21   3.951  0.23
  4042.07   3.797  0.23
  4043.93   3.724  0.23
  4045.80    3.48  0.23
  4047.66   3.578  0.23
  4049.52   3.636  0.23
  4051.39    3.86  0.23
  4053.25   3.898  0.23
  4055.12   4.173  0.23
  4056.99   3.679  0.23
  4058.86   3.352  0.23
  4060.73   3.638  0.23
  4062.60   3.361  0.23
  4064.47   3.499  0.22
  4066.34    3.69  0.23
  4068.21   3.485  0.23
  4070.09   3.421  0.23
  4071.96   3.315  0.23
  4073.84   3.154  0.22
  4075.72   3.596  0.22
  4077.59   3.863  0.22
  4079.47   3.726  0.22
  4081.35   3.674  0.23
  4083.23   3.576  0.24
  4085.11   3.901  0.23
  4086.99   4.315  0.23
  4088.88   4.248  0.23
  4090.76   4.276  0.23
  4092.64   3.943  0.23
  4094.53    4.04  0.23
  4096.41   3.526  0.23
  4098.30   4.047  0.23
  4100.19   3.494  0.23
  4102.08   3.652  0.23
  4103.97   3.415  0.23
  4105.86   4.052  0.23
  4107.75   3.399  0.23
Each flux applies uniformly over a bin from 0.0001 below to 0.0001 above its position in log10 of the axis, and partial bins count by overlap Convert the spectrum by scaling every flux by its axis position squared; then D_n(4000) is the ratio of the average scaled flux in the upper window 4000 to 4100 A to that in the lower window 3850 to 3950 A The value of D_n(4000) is 1.93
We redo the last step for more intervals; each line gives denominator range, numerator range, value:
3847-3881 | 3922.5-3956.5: 1.05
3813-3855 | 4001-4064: 2.46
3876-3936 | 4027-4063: 1.85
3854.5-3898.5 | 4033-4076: 1.90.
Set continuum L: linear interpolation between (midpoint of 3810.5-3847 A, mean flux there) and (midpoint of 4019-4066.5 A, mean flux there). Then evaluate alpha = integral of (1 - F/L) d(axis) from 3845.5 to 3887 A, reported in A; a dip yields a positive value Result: 1.2 A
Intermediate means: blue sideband 1.68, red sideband 3.8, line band 1.99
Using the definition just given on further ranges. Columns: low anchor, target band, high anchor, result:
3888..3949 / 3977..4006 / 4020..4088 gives -3.40 A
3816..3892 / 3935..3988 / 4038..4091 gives 9.71 A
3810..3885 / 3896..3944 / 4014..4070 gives 8.26 A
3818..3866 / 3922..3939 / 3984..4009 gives 7.69 A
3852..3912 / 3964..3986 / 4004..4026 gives 7.46 A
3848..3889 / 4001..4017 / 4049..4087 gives -3.24 A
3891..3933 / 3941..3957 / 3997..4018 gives 1.31 A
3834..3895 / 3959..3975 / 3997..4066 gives 7.08 A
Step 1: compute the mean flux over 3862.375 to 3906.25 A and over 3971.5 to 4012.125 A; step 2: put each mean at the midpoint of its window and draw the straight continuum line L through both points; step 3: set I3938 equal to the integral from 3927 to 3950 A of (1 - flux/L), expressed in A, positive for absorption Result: 8.4 A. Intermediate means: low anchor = 2.18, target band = 1.74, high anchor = 3.27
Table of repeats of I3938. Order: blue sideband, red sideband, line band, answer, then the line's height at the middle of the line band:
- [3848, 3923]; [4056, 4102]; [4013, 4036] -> -4.8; 3.29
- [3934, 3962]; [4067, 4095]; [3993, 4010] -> -4.7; 2.86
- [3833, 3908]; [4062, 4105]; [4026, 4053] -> -3.5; 3.36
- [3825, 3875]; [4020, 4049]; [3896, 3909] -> -0.7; 2.38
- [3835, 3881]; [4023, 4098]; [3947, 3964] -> 1.7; 2.8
